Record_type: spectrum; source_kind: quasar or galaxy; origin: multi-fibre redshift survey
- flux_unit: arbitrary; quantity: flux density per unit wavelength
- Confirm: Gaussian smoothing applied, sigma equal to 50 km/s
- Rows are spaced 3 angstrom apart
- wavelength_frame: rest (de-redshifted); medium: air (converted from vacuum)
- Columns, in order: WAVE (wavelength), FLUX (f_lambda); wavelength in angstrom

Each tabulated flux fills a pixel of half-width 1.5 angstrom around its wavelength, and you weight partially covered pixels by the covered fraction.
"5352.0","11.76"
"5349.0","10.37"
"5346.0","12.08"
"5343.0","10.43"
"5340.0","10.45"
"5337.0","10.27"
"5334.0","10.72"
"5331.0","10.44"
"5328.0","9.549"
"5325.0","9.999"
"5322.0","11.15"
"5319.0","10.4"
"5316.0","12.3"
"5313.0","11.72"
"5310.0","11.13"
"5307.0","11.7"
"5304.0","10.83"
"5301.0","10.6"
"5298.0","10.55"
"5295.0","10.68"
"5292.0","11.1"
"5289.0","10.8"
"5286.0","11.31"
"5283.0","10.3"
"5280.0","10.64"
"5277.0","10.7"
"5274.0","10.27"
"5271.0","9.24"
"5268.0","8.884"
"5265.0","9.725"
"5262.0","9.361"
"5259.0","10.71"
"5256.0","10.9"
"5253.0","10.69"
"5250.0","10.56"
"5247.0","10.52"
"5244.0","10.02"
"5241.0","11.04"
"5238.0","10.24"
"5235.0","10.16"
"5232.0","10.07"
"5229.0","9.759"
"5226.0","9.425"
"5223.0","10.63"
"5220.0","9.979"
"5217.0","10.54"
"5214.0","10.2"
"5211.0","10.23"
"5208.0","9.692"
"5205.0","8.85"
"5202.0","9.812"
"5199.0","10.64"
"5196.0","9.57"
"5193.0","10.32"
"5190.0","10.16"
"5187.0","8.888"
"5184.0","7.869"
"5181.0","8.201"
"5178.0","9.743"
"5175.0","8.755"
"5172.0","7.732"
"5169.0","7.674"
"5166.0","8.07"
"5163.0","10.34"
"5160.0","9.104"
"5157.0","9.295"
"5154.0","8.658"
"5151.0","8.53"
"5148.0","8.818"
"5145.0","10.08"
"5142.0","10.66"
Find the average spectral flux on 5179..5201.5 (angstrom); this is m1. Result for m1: 9.41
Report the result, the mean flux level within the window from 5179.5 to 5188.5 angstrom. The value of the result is 8.32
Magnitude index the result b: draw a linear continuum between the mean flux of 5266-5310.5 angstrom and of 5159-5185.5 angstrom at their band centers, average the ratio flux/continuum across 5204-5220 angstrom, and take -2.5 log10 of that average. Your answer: -0.075 mag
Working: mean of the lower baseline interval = 8.6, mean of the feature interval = 9.94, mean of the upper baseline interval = 10.6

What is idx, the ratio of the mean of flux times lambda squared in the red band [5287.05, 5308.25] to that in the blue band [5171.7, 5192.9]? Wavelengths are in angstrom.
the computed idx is 1.3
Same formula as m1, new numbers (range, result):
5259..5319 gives 10.6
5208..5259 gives 10.3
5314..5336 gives 10.7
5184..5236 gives 9.87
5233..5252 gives 10.4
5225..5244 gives 10.1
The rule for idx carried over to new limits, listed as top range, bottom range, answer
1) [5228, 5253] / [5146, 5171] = 1.21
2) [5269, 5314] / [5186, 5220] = 1.12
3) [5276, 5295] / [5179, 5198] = 1.22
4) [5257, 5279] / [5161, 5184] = 1.19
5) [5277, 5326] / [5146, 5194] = 1.30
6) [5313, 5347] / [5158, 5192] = 1.29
